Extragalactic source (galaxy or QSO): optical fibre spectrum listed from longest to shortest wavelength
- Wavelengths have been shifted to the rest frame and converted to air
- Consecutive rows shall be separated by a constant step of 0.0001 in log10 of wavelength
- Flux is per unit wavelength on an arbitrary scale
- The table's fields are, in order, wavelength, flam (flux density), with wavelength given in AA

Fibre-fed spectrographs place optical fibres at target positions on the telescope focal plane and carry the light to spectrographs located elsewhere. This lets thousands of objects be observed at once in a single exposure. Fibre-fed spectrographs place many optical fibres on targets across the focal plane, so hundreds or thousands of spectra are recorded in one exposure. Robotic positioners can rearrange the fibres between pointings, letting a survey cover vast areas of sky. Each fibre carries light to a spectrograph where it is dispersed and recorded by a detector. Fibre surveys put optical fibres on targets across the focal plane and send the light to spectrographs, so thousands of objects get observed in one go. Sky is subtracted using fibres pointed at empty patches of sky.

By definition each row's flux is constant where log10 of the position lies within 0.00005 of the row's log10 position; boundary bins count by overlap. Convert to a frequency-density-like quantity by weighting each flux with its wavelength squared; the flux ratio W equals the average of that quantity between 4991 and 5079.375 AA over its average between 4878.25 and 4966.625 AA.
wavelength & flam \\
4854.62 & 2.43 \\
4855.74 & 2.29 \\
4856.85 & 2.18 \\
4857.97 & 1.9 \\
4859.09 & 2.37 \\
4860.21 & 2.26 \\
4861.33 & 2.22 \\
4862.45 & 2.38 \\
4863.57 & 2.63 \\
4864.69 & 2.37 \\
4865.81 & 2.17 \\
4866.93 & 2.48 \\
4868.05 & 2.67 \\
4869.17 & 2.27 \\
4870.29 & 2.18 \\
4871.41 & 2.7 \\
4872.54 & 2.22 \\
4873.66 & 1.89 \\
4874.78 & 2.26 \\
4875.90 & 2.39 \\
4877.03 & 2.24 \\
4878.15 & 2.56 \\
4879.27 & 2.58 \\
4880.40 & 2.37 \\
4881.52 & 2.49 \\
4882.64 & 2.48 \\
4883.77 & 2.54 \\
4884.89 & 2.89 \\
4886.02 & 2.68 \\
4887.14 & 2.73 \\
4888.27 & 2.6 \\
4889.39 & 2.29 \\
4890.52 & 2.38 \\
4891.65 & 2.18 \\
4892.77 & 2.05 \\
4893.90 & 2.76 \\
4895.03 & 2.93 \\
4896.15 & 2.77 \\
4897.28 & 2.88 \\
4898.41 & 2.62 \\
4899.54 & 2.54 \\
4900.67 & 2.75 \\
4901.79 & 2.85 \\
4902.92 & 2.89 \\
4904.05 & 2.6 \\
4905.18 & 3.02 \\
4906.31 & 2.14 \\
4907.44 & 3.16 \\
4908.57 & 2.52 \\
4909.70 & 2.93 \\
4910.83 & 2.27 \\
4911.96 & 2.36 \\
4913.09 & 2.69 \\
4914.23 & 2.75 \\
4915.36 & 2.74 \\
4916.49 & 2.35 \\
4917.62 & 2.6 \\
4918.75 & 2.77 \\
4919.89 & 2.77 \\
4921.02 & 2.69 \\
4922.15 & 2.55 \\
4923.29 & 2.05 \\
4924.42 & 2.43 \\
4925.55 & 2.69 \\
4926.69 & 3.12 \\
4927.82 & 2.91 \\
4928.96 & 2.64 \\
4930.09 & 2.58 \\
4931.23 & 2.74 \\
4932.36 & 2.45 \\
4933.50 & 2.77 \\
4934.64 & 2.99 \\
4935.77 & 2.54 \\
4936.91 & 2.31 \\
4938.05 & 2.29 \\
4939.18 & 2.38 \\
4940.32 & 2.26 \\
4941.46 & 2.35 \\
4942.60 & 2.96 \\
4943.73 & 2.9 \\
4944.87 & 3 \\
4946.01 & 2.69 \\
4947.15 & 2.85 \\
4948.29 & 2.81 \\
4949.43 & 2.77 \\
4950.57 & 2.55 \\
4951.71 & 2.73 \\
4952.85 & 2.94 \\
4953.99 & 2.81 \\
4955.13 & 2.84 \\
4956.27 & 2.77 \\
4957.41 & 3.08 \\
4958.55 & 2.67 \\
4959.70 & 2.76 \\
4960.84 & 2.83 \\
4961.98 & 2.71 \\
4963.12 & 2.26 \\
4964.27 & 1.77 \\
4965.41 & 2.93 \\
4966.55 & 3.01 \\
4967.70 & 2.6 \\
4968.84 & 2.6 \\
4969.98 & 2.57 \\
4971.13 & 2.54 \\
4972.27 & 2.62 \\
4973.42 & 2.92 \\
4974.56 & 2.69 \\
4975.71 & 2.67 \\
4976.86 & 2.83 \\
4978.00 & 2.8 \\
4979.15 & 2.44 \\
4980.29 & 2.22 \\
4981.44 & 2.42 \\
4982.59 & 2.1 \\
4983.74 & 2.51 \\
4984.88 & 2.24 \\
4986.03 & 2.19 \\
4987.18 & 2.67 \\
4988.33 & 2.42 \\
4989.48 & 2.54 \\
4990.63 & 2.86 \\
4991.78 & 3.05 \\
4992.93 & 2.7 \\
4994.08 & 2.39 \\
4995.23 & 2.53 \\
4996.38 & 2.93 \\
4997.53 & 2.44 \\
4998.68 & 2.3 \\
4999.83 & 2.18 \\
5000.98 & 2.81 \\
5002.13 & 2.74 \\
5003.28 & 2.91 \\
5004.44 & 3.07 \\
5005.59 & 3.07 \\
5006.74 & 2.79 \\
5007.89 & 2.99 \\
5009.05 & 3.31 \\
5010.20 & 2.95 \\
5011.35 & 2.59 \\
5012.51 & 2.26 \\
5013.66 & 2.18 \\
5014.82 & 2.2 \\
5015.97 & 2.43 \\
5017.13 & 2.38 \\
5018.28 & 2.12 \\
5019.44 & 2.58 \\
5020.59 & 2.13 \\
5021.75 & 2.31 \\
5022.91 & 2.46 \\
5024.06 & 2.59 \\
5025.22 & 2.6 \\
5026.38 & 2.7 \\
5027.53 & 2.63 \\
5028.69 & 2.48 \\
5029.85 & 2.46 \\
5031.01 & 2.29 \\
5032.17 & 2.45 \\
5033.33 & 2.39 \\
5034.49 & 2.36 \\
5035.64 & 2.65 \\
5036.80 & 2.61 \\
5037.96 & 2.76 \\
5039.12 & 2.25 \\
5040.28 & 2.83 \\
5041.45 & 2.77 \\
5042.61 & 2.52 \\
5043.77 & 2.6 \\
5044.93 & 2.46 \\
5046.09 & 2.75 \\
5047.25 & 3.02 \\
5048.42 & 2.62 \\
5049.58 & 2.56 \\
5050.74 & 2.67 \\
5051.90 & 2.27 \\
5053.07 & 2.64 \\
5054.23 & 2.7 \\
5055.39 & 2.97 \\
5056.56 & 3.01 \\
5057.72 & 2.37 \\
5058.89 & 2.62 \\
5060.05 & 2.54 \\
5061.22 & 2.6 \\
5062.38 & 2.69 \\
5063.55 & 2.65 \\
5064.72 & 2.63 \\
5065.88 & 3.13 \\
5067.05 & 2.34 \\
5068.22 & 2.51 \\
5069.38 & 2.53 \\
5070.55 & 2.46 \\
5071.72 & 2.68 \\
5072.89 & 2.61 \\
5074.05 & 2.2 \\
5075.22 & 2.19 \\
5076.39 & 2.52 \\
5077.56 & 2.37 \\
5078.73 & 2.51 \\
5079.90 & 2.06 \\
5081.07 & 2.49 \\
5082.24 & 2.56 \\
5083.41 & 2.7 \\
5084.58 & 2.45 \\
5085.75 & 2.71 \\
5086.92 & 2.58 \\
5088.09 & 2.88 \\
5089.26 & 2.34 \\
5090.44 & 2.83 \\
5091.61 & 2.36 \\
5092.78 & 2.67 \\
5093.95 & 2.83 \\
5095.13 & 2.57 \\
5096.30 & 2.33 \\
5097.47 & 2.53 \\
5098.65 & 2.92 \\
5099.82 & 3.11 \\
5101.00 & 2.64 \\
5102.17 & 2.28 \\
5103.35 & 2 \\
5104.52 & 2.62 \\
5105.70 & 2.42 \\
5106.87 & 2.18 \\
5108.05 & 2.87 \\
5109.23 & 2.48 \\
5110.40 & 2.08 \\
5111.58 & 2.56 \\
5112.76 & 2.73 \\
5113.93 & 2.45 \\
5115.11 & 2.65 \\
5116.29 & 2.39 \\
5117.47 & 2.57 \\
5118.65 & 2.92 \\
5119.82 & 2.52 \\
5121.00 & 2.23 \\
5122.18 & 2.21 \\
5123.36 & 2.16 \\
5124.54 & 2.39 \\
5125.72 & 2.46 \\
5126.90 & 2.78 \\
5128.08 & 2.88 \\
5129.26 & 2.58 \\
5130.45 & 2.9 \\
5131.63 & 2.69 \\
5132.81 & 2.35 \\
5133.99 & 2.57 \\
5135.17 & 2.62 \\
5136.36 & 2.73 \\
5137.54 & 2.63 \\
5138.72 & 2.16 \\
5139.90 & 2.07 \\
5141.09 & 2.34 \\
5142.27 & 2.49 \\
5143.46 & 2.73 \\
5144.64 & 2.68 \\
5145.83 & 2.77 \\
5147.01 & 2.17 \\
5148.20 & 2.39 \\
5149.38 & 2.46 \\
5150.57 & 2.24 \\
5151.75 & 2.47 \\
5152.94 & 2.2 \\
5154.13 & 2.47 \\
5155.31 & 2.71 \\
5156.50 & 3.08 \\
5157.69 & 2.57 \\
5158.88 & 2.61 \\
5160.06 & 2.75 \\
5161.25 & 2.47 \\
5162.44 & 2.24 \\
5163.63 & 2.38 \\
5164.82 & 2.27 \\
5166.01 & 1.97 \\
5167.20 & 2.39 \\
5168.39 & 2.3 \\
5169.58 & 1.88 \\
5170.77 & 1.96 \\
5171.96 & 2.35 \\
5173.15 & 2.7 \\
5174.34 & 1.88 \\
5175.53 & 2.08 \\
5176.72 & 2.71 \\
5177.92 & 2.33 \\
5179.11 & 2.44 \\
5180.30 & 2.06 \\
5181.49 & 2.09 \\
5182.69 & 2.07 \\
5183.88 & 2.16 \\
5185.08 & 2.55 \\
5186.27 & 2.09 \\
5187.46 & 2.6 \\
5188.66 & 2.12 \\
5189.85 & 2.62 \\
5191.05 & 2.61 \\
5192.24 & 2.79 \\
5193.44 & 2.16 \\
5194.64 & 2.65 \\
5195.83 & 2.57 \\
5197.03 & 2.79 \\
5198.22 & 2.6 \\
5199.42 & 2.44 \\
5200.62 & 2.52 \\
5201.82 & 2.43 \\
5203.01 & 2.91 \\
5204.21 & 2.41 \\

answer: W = 1.02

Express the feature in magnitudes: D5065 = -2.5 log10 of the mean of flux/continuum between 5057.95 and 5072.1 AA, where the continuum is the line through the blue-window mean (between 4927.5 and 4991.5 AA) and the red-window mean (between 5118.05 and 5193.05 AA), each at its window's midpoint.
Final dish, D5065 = -0.04 mag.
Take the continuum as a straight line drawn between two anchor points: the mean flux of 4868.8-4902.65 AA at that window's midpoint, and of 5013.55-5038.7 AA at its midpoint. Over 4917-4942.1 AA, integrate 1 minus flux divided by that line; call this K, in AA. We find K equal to -0.98 AA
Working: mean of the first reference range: 2.51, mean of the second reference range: 2.45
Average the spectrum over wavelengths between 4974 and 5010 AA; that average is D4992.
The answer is 2.64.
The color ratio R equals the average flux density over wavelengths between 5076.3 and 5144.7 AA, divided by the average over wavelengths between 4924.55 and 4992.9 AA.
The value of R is 0.96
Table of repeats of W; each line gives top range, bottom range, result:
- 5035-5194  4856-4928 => 1.08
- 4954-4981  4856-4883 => 1.18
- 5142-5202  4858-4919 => 1.07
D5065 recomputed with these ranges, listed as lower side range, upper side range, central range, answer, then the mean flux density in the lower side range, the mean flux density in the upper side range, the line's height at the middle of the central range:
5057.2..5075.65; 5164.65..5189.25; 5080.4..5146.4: -0.06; 2.55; 2.24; 2.42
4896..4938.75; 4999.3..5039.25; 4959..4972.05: 0.00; 2.65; 2.57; 2.61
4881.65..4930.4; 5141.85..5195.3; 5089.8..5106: -0.05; 2.63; 2.39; 2.46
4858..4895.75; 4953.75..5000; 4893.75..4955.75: -0.07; 2.42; 2.6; 2.51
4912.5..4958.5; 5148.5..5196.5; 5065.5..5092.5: -0.01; 2.68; 2.38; 2.5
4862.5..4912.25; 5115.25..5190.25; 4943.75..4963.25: -0.12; 2.53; 2.42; 2.5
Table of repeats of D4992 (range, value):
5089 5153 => 2.52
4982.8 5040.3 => 2.56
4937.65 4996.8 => 2.63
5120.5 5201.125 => 2.43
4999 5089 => 2.58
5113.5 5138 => 2.56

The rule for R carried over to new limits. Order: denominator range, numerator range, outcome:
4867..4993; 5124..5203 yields 0.94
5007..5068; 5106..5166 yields 0.97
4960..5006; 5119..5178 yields 0.94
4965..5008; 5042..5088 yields 0.98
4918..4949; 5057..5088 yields 0.96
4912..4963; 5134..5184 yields 0.89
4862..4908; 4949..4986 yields 1.04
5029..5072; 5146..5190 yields 0.90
